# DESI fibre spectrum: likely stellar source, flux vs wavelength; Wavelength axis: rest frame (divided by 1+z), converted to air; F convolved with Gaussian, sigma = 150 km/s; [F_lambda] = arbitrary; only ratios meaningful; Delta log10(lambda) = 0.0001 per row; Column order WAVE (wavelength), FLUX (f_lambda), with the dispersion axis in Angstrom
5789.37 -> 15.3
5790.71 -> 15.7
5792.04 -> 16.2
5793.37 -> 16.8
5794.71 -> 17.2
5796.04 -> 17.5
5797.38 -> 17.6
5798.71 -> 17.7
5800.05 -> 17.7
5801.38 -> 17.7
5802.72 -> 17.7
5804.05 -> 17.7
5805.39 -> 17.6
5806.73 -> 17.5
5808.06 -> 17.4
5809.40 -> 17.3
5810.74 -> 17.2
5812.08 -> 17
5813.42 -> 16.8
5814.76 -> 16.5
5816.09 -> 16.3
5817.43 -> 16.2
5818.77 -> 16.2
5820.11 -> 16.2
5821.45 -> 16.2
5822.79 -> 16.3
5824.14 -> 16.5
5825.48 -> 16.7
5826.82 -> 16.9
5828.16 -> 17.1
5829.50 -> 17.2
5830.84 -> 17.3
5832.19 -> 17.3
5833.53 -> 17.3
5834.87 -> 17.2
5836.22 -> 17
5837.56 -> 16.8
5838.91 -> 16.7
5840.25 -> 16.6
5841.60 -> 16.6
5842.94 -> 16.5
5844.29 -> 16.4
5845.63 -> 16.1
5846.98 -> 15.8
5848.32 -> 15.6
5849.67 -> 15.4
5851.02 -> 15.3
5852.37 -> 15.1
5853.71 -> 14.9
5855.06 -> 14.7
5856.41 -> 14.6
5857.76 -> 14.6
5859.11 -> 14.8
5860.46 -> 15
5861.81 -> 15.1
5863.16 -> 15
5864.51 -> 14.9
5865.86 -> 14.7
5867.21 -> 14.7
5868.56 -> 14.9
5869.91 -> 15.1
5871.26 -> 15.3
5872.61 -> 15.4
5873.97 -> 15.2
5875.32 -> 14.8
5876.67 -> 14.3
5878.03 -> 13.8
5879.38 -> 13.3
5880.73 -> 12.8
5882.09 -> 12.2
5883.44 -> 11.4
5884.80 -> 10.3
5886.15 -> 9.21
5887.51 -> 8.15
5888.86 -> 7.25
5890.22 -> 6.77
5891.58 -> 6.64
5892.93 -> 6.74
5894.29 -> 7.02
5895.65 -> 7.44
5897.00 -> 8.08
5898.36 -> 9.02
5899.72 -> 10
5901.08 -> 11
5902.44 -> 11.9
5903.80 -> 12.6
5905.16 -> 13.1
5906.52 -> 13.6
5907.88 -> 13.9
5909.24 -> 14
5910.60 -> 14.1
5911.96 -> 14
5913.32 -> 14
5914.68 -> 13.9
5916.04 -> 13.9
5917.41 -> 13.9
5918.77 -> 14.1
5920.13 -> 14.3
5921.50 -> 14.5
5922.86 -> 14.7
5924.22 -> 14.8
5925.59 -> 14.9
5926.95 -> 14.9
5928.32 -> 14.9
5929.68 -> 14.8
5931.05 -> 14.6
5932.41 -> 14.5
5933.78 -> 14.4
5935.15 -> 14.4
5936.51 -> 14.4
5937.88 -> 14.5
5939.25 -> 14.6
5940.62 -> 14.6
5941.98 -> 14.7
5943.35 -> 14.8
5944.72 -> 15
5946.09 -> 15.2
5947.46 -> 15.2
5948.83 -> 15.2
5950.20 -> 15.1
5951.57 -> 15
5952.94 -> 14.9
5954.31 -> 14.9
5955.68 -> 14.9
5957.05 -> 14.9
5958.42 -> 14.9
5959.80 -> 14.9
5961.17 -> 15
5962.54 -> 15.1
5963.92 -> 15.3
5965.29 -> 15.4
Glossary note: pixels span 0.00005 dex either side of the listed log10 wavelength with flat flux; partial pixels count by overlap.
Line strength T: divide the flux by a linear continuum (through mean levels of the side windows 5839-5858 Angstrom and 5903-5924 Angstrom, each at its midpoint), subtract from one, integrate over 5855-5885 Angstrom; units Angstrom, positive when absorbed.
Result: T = 1.6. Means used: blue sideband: 15.6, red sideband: 13.9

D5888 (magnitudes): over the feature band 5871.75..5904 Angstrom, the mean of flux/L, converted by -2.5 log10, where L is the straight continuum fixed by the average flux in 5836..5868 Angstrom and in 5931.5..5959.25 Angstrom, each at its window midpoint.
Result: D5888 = 0.39 mag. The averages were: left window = 15.5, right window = 14.8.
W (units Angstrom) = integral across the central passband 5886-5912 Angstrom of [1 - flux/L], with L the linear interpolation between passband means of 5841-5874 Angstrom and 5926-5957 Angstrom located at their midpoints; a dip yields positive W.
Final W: 8.4 Angstrom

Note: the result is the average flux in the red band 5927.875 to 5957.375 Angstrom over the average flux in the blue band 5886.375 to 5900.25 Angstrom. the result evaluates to 1.9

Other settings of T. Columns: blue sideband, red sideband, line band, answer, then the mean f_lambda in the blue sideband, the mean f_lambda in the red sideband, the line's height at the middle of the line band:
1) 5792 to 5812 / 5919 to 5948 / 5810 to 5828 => 0.5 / 17.4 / 14.7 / 17.1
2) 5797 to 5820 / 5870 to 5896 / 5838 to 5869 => -4.4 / 17.2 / 11.1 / 13.5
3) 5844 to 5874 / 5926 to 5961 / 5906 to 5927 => 1.0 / 15.1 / 14.8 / 14.9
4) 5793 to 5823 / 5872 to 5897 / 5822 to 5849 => -3.6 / 17.1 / 10.6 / 14.8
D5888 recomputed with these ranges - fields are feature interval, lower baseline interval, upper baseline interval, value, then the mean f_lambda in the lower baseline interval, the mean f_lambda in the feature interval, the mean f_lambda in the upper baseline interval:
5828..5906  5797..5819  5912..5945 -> 0.175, 17.2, 13.6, 14.5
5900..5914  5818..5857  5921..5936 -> 0.149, 16.3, 13.1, 14.7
